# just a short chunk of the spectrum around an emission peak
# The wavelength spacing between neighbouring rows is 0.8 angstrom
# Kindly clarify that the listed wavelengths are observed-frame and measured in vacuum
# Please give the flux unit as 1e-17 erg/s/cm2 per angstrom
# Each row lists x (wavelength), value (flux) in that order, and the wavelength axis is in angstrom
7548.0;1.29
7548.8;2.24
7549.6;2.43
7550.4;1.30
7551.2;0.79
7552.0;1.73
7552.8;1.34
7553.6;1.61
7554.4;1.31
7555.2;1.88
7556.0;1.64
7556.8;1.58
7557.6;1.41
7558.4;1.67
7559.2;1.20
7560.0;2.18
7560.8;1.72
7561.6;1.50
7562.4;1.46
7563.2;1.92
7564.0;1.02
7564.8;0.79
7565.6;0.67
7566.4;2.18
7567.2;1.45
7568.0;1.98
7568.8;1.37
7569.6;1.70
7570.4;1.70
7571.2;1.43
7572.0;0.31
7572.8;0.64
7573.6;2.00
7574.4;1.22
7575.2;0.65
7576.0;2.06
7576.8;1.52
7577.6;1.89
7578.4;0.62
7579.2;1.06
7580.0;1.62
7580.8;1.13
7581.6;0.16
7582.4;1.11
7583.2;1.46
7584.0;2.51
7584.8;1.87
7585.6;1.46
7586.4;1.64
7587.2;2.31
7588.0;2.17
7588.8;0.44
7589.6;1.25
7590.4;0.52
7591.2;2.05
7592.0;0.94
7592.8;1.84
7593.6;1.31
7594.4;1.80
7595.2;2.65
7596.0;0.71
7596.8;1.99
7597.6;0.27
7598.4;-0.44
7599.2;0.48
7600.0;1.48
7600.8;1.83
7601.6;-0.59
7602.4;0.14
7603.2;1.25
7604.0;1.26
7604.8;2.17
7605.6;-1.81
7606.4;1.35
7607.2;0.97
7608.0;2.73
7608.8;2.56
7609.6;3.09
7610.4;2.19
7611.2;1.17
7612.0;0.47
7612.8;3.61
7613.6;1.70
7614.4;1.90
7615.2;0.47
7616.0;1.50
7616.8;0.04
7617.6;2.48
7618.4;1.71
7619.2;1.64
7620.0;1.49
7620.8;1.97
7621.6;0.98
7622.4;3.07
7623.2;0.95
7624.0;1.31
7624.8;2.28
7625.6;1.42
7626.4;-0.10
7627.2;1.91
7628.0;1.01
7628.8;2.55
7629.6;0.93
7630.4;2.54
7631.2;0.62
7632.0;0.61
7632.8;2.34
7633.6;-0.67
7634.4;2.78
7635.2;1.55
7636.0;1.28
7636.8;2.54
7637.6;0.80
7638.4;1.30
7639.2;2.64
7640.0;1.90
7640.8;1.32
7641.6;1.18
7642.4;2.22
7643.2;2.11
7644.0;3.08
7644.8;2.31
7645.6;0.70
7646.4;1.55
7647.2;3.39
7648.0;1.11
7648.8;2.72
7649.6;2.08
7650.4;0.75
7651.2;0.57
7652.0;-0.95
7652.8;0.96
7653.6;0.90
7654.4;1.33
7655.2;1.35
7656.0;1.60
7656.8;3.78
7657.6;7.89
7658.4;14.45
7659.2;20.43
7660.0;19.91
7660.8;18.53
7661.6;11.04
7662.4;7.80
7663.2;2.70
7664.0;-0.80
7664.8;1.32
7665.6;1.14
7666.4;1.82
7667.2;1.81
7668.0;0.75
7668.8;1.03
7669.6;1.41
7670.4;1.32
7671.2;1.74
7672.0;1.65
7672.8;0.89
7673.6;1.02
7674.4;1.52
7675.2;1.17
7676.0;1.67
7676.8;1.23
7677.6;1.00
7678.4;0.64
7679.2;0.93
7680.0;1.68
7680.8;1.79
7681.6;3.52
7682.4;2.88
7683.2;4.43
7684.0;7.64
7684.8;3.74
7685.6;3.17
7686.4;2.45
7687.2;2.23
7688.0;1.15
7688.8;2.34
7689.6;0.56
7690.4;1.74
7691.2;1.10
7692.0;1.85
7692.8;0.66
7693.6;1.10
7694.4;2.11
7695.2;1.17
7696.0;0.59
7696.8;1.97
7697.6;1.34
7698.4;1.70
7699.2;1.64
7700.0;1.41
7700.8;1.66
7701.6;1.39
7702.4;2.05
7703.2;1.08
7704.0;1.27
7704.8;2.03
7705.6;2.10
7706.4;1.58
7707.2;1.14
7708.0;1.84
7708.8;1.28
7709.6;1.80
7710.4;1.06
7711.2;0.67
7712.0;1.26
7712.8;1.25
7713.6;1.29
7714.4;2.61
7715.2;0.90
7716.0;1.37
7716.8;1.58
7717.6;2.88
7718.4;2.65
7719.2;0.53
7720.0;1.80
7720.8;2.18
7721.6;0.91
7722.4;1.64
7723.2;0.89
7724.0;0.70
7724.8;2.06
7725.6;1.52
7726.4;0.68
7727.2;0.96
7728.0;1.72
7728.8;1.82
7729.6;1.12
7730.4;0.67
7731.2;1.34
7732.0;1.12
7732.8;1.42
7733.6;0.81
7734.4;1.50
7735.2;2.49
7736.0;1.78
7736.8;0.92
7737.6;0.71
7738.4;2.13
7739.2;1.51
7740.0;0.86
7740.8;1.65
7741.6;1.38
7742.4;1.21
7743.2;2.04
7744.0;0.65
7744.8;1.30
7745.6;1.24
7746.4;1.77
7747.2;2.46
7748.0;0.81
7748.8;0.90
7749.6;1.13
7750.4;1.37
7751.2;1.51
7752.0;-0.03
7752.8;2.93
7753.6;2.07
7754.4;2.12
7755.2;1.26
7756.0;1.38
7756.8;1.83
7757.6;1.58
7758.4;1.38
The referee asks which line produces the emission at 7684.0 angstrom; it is [N II] 6583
